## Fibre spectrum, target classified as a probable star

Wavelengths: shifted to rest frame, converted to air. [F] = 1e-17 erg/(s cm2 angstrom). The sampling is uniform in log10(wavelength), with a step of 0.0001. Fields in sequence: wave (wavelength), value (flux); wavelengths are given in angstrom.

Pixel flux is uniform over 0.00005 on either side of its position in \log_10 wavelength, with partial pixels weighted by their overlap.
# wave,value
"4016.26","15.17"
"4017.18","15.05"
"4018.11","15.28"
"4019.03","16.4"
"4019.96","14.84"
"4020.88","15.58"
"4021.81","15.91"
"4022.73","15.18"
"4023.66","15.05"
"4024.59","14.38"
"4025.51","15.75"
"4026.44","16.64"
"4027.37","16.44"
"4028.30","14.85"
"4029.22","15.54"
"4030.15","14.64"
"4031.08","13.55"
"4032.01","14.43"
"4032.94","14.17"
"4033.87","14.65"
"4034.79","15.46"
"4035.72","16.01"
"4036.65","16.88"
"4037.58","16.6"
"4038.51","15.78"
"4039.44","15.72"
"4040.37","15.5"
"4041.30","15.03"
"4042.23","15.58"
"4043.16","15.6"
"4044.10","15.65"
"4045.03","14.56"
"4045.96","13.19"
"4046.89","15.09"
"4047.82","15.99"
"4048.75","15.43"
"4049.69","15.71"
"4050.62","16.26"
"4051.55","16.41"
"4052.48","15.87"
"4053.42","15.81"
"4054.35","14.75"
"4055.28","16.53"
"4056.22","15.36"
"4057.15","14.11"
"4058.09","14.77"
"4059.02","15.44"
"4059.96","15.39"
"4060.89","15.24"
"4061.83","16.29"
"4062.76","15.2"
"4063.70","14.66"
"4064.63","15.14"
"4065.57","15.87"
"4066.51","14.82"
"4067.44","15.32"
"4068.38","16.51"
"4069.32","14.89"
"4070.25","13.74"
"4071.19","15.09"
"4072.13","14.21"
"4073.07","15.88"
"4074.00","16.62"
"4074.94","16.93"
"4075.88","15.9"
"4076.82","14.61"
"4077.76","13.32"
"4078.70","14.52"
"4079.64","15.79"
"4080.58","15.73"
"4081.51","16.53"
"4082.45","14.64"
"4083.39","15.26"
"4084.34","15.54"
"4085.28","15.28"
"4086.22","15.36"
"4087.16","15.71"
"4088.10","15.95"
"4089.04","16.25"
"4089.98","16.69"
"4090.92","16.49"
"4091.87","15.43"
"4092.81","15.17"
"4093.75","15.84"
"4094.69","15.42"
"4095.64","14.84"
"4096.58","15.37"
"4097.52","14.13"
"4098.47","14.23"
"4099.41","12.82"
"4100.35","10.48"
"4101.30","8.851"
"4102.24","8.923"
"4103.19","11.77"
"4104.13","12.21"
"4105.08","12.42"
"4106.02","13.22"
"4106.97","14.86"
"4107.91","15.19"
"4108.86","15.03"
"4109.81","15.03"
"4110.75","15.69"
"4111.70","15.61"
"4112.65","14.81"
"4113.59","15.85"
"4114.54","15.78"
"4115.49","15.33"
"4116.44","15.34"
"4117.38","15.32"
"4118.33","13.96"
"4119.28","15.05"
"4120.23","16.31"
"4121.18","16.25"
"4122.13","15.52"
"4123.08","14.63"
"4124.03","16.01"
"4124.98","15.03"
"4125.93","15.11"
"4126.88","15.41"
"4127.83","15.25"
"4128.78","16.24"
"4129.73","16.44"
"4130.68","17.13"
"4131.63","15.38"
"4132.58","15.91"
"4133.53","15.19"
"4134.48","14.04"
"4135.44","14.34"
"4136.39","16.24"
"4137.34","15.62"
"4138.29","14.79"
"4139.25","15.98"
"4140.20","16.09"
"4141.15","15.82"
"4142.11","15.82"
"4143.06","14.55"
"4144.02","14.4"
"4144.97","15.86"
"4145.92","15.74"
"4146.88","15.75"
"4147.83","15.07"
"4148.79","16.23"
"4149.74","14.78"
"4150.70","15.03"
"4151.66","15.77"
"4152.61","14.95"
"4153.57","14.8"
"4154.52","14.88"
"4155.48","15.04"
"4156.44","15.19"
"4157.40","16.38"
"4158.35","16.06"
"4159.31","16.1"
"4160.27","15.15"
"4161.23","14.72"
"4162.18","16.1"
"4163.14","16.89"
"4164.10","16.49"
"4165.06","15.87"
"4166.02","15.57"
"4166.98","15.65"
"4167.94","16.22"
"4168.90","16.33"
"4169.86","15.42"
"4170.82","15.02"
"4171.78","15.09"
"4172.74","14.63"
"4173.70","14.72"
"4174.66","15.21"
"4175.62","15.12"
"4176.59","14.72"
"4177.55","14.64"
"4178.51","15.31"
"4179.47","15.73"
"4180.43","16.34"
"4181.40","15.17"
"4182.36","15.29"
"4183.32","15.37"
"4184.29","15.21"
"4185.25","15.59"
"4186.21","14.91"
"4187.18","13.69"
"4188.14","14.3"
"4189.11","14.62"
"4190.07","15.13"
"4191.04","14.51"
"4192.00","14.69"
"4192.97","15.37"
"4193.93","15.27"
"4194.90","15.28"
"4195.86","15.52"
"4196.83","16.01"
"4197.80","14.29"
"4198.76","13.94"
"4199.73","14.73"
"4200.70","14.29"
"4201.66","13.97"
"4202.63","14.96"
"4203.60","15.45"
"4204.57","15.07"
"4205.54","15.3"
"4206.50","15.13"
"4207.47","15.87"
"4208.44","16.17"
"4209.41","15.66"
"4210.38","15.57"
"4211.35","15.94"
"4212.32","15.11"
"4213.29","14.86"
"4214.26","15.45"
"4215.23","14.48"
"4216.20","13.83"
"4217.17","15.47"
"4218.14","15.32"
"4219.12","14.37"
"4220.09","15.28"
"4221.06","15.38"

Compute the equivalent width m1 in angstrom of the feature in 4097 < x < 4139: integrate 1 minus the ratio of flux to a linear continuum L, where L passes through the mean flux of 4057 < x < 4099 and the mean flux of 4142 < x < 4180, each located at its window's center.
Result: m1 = 2.1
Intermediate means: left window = 15.3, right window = 15.4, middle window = 14.6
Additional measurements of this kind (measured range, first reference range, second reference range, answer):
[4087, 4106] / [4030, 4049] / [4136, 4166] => 1.84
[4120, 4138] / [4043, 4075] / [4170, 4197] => -0.43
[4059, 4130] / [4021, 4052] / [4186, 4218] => 1.38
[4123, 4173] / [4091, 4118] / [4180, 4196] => -3.10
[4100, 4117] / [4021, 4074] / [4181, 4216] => 1.68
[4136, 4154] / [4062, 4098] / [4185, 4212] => -0.28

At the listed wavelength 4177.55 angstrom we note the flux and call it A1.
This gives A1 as 14.64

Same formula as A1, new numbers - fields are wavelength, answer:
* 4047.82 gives 15.99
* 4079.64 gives 15.79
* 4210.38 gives 15.57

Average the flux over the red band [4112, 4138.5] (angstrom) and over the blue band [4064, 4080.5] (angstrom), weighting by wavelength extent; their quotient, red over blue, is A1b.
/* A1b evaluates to 1.01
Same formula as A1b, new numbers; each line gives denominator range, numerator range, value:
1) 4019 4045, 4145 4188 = 1.00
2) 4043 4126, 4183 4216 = 1.00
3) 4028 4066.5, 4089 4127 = 0.95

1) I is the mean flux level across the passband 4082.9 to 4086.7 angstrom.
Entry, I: 15.3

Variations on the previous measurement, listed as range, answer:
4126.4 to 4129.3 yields 15.7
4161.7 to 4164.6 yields 16.5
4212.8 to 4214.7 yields 15.2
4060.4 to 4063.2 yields 15.6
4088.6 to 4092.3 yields 16.2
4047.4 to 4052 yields 16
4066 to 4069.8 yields 15.4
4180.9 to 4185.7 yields 15.3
